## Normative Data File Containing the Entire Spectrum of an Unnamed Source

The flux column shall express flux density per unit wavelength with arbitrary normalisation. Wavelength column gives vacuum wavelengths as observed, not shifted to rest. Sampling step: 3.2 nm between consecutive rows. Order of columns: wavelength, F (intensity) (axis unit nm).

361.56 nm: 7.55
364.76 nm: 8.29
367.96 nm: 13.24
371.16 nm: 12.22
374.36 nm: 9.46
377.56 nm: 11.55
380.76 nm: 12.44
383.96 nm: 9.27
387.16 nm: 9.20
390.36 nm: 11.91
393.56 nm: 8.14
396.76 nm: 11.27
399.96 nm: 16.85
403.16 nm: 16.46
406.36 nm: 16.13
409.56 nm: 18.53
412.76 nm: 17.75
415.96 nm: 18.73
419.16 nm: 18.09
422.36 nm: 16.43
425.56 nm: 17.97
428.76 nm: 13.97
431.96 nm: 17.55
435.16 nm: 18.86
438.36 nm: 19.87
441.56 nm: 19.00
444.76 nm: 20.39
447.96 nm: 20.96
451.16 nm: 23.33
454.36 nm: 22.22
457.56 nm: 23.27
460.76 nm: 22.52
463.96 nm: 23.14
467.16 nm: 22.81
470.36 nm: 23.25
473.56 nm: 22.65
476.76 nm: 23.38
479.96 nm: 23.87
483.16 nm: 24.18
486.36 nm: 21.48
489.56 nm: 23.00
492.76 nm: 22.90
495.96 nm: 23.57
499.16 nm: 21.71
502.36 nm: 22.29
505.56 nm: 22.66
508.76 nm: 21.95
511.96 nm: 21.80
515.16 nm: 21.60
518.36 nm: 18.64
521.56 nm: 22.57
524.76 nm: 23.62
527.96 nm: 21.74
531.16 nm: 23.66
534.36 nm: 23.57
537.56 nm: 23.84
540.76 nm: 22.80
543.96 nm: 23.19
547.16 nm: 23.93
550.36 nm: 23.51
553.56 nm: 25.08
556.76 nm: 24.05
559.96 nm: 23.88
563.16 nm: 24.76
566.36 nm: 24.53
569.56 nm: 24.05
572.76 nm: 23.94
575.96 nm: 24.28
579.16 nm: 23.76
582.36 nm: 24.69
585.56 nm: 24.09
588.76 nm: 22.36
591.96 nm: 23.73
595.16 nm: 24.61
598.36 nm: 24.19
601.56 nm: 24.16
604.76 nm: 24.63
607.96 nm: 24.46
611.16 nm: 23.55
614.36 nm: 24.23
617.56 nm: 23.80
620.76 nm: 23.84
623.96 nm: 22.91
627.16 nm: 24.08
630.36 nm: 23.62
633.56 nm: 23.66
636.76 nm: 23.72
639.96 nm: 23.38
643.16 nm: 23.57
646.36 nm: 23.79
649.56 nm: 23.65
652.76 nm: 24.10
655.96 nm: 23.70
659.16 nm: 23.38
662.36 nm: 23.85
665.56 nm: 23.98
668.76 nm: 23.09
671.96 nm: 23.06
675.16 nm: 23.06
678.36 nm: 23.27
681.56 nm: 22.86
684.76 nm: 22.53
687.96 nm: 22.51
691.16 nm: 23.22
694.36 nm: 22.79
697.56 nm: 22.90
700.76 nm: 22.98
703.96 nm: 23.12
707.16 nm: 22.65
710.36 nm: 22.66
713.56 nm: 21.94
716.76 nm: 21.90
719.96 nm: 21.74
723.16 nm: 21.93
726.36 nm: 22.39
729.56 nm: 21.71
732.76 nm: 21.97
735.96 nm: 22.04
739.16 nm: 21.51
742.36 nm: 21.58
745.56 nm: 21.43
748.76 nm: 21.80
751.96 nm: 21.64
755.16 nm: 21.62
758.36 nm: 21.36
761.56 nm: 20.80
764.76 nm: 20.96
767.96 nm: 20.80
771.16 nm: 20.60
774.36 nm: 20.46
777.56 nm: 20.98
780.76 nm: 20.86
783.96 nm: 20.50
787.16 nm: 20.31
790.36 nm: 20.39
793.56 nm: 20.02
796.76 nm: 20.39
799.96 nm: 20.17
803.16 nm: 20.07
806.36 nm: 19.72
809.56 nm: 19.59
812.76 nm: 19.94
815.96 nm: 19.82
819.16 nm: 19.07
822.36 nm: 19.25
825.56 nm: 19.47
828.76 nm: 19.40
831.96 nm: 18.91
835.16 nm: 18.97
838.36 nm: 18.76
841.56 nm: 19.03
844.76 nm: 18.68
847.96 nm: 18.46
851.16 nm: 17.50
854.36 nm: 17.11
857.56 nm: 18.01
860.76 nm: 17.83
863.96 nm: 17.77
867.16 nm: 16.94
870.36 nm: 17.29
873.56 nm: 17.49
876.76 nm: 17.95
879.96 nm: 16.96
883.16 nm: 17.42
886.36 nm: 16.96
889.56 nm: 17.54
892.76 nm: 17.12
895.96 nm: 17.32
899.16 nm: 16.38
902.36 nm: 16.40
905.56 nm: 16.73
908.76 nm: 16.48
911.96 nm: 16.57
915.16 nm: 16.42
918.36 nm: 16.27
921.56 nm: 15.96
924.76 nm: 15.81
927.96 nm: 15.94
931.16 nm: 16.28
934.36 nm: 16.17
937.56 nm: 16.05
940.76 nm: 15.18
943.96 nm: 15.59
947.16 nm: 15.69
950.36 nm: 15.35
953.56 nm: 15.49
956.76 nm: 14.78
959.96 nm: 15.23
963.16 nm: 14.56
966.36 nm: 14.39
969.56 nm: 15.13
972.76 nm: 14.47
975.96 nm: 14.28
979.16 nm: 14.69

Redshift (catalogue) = 0.00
